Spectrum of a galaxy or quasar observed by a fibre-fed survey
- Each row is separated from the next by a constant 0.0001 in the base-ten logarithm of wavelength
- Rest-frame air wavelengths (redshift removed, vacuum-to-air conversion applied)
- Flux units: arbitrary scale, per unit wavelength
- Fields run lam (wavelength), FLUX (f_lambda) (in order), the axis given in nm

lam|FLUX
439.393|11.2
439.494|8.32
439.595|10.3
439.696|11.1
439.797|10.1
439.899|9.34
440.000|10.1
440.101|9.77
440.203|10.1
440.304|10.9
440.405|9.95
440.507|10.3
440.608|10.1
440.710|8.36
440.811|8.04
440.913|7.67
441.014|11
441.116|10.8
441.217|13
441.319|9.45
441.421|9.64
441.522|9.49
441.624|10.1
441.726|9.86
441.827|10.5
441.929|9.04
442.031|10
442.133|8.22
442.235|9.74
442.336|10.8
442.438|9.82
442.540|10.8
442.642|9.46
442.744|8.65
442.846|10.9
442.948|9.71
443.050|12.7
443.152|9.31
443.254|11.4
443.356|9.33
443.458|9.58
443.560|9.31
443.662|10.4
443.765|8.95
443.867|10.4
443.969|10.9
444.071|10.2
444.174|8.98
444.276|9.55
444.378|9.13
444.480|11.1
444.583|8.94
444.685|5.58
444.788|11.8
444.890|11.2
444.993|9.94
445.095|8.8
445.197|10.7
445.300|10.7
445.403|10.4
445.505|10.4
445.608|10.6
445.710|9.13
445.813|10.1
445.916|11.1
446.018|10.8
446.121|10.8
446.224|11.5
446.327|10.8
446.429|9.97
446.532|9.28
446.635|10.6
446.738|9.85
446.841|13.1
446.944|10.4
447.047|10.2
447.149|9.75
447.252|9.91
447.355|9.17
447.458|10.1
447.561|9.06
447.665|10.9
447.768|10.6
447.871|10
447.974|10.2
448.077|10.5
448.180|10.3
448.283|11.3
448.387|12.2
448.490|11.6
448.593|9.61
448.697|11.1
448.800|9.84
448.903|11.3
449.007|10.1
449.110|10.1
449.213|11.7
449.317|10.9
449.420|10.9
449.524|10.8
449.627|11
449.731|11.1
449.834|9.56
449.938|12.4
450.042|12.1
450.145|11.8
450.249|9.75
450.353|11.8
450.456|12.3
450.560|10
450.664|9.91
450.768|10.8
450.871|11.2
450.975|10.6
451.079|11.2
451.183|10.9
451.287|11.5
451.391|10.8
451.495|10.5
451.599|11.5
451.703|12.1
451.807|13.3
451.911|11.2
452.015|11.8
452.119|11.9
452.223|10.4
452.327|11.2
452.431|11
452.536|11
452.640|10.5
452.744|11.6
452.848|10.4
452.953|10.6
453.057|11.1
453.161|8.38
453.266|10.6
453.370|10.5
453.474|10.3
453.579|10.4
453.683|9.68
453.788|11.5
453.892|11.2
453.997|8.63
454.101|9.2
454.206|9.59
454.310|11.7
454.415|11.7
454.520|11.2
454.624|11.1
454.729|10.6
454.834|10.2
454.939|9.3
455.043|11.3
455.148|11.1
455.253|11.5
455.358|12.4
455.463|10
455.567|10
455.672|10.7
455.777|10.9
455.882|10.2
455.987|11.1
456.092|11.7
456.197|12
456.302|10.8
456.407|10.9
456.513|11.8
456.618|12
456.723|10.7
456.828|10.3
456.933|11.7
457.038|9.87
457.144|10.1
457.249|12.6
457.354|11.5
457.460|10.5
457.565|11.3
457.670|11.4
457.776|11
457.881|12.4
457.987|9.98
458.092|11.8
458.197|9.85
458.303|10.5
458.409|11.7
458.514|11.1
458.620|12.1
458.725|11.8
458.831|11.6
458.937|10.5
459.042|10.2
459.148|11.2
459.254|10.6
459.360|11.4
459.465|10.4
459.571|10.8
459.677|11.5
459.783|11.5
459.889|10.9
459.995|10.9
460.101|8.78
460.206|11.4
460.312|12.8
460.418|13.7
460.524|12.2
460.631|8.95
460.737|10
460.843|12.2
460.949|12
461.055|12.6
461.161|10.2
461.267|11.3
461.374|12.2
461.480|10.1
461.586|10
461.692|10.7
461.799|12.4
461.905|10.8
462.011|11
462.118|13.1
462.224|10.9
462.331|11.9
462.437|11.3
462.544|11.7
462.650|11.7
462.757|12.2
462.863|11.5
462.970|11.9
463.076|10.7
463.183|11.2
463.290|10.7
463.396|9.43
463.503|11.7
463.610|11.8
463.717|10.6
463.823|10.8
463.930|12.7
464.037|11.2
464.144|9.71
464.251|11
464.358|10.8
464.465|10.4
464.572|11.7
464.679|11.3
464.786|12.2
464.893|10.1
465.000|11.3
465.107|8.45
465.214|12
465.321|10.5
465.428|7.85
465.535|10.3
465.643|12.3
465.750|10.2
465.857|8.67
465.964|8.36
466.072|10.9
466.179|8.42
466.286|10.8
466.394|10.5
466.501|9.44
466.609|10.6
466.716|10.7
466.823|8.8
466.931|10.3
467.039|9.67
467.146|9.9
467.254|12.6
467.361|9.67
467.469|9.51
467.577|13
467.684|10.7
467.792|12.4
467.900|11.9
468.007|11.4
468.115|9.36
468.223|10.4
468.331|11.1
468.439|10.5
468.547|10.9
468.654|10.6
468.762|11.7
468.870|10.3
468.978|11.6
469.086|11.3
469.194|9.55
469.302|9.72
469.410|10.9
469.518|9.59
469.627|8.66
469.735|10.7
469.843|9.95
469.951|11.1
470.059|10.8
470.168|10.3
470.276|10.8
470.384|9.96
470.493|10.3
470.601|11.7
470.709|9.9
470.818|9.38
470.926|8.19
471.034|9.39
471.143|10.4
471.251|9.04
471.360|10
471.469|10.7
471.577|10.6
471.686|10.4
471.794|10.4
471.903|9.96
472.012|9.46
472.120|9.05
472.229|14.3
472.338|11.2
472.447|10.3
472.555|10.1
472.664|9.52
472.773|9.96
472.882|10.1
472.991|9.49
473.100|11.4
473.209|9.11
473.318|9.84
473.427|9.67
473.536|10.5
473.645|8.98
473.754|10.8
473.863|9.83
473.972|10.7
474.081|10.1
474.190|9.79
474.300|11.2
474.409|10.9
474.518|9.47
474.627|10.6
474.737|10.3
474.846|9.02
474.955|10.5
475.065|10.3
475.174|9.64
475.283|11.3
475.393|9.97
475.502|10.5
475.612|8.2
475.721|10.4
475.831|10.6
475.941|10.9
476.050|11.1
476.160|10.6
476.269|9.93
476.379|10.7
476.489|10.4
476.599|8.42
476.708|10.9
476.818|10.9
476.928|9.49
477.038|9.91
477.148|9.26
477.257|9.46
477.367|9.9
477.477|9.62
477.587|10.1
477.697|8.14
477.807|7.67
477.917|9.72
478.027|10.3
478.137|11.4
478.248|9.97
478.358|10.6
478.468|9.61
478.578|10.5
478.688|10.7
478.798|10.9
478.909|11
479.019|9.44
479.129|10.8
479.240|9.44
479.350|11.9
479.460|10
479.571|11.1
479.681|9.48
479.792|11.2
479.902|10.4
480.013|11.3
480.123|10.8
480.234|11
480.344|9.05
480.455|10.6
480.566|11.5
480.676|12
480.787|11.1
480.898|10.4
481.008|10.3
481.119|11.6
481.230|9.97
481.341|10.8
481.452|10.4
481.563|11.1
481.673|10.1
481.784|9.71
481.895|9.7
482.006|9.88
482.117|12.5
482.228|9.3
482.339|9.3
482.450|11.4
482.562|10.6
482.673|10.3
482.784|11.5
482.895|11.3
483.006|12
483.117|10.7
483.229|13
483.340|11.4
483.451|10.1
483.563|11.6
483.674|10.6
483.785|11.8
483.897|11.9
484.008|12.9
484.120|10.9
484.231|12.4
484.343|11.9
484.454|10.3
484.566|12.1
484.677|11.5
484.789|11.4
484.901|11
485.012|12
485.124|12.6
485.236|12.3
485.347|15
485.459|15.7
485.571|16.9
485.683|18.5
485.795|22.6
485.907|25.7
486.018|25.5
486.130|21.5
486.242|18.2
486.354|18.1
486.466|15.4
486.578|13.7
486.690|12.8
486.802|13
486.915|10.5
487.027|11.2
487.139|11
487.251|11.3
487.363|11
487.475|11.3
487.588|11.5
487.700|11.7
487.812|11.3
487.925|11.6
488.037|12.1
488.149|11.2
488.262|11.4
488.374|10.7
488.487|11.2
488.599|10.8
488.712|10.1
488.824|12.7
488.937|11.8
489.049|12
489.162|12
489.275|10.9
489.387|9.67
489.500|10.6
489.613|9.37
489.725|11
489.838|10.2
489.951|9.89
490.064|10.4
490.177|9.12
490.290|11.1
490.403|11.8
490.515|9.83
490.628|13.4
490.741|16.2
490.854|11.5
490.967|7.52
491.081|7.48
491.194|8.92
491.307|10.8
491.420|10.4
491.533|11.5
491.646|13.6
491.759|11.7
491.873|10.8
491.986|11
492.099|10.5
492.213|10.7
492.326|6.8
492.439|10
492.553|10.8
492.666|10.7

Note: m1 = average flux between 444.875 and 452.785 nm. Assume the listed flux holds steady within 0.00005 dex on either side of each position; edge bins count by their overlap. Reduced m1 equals 10.8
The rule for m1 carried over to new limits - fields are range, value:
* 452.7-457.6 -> 10.8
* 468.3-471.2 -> 10.3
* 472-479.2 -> 10.1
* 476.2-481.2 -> 10.3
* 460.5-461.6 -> 11.1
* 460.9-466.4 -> 10.9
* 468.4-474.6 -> 10.3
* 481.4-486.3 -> 13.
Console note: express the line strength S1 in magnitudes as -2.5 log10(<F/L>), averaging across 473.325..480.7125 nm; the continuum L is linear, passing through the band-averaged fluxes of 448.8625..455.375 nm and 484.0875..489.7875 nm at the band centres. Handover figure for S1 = 0.22 mag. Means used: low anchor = 10.9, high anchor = 13.2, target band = 10.2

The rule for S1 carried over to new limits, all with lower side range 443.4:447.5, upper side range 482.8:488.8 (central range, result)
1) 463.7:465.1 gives 0.05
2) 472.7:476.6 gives 0.21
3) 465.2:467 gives 0.17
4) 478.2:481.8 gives 0.20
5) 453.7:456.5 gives 0.00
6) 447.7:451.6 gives -0.05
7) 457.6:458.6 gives -0.01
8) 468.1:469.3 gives 0.12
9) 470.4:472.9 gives 0.19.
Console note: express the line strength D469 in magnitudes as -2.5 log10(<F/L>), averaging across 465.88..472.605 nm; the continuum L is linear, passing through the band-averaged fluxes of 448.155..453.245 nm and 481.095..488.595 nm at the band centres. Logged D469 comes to 0.15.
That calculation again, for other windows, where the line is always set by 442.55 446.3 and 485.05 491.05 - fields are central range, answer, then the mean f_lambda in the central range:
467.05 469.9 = 0.096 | 10.7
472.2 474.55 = 0.165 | 10.3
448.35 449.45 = -0.047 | 10.8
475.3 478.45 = 0.220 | 9.98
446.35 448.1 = 0.005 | 10.2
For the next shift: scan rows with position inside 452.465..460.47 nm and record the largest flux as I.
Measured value 13.7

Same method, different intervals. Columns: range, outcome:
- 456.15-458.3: 12.6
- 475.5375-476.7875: 11.1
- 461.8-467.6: 13.1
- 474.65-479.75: 11.9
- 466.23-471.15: 13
